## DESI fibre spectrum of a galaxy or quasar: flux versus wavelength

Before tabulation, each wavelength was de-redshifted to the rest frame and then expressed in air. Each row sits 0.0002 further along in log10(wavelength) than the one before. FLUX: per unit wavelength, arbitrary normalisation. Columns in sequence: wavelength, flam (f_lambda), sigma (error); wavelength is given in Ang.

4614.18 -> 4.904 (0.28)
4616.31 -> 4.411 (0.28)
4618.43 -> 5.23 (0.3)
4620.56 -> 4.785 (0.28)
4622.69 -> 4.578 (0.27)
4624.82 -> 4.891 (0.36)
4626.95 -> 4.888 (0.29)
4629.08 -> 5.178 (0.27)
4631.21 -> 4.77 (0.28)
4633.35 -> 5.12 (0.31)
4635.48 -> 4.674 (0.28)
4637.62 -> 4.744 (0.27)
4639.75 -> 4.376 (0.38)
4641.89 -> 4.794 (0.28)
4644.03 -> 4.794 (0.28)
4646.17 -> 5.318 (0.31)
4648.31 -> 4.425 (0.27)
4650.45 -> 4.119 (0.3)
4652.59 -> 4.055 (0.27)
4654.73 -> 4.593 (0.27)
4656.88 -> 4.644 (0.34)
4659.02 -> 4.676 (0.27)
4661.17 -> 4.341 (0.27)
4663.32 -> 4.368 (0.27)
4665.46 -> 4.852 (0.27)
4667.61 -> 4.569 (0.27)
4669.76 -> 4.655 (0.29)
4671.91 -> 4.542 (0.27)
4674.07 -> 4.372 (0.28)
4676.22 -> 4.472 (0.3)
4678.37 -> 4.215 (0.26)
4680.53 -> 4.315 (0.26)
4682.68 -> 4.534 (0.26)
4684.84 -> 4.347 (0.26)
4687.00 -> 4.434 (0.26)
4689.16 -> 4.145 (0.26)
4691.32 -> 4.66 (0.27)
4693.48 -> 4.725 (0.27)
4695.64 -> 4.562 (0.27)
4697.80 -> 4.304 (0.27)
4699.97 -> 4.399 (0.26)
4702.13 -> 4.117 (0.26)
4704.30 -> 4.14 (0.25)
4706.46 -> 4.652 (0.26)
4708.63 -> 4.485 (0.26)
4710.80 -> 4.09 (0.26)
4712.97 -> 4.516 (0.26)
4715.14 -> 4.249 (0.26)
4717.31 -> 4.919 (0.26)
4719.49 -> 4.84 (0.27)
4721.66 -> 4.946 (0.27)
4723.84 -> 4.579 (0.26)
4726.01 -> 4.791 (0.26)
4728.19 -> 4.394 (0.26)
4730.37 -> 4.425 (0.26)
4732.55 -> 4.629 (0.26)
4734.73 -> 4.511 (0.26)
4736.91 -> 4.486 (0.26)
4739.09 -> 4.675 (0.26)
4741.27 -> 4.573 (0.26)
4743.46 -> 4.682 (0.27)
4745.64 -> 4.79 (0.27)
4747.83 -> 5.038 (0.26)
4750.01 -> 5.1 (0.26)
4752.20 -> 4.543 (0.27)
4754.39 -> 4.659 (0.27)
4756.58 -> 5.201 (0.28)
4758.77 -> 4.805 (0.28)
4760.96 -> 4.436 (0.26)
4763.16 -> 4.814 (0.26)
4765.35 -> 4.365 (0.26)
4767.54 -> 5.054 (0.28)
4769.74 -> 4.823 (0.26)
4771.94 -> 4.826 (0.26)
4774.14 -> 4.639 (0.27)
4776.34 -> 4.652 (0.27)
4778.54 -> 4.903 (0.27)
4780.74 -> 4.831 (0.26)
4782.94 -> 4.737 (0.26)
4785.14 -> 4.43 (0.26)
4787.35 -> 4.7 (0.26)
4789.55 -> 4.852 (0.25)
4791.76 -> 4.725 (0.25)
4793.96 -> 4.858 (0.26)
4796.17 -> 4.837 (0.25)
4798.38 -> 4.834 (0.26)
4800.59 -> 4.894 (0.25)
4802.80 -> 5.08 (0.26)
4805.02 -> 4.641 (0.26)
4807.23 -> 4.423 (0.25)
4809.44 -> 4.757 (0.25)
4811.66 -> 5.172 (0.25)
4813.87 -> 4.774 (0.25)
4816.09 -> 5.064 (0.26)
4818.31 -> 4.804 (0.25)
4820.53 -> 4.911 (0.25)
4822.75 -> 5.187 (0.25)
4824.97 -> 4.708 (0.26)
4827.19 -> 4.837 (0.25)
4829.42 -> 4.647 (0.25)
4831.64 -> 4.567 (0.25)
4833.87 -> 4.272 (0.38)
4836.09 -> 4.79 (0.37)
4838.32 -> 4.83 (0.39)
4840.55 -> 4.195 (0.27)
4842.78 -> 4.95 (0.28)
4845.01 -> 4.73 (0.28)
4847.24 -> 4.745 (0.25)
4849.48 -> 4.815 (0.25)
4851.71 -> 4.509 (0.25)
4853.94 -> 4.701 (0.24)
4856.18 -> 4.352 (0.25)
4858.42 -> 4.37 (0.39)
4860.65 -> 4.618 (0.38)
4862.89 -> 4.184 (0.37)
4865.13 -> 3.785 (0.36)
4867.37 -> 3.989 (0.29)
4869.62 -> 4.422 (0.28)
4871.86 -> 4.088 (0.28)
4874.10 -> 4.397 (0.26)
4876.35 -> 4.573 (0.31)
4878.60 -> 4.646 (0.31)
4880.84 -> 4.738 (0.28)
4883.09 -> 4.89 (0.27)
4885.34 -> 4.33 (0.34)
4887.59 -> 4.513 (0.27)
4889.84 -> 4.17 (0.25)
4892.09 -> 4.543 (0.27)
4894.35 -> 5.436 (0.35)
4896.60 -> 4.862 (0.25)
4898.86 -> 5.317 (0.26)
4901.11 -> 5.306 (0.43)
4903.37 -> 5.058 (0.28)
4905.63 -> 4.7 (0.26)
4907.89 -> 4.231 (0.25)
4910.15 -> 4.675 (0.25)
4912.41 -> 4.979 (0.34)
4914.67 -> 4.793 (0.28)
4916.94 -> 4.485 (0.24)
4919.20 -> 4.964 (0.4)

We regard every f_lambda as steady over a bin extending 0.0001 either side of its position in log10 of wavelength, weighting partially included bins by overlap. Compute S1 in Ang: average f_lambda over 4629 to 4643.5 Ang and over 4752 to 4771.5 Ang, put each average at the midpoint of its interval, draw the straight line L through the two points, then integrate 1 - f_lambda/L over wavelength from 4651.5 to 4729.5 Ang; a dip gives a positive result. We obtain 4.6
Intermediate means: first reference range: 4.78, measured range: 4.49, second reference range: 4.76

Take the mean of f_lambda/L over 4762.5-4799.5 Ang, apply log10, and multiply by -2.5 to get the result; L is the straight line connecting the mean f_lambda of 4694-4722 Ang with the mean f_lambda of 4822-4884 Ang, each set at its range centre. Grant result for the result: -0.058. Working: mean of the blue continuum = 4.47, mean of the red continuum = 4.55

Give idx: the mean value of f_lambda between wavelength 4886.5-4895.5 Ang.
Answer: 4.67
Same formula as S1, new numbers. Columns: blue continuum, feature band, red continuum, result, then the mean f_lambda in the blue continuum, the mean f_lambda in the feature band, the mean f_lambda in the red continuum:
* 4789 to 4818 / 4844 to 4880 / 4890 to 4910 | 3.2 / 4.84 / 4.43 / 4.88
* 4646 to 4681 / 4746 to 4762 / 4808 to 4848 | -0.6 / 4.48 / 4.83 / 4.77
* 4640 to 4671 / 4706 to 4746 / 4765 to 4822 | 0.9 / 4.58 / 4.59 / 4.8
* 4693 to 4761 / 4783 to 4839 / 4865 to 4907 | -2.0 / 4.6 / 4.78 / 4.64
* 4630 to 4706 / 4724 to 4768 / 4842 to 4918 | -1.3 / 4.52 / 4.69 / 4.61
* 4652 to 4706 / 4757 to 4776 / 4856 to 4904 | -1.0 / 4.45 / 4.73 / 4.57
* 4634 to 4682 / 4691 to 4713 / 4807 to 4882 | 0.7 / 4.55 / 4.41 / 4.61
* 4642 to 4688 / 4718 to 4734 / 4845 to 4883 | -0.6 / 4.51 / 4.66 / 4.45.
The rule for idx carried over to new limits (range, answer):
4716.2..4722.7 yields 4.9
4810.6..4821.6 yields 4.94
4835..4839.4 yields 4.81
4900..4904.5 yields 5.18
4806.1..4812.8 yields 4.79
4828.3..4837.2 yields 4.57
